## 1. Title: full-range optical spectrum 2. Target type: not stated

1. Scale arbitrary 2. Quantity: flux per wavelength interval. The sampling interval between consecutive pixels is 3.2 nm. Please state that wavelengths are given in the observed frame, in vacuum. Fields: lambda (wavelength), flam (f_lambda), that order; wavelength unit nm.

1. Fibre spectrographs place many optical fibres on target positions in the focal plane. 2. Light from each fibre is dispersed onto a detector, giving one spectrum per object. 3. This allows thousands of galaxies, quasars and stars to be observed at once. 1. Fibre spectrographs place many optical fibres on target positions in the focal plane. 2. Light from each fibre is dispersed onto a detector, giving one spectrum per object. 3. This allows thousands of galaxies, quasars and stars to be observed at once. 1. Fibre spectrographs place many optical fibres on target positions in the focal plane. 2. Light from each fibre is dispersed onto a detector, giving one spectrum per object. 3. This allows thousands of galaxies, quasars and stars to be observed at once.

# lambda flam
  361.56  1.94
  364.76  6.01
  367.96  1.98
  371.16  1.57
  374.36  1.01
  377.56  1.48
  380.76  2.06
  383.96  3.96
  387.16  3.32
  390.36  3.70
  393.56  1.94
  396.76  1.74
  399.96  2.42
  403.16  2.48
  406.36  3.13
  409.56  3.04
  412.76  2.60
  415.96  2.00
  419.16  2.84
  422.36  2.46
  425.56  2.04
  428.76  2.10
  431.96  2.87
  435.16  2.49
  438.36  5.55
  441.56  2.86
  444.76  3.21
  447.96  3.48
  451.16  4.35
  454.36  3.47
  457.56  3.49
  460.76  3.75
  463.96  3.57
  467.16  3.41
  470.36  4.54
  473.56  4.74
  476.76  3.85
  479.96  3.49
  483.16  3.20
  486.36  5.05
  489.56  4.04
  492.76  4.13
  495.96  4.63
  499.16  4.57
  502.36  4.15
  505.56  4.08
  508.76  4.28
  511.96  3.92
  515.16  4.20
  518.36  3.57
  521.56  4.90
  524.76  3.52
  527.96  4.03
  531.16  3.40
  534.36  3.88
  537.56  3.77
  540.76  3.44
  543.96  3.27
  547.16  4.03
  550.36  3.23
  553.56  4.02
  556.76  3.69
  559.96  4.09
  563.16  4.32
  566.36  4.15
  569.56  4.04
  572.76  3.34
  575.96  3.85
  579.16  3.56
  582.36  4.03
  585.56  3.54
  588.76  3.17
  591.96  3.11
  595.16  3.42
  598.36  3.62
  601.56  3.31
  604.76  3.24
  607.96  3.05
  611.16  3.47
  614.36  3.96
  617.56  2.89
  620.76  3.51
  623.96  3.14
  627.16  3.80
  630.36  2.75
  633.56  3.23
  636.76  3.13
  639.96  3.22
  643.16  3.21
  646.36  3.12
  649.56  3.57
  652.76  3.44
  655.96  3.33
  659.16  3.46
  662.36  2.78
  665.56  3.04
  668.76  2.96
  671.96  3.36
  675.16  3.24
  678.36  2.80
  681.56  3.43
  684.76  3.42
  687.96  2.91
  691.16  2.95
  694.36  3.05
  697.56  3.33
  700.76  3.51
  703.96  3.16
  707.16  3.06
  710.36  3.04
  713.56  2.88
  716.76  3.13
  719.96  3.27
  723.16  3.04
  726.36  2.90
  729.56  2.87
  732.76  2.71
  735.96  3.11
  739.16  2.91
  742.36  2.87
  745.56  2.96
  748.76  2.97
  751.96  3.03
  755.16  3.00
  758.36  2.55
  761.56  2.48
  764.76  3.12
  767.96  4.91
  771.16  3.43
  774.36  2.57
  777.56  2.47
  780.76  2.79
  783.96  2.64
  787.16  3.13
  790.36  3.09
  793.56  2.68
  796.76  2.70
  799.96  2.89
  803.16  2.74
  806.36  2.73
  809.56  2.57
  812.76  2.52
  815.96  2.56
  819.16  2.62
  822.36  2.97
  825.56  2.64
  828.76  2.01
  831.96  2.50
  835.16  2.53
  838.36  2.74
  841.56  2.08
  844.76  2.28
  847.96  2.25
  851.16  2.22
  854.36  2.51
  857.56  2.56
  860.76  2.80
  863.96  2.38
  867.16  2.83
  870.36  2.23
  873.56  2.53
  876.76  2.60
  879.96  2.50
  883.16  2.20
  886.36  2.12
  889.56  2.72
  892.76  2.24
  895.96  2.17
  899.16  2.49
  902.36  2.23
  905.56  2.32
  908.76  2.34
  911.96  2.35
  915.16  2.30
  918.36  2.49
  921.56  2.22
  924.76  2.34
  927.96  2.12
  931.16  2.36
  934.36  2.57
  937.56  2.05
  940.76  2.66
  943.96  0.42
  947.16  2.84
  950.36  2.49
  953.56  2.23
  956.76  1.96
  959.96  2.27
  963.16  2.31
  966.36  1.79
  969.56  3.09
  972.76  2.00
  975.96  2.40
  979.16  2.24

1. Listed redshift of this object 0.17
